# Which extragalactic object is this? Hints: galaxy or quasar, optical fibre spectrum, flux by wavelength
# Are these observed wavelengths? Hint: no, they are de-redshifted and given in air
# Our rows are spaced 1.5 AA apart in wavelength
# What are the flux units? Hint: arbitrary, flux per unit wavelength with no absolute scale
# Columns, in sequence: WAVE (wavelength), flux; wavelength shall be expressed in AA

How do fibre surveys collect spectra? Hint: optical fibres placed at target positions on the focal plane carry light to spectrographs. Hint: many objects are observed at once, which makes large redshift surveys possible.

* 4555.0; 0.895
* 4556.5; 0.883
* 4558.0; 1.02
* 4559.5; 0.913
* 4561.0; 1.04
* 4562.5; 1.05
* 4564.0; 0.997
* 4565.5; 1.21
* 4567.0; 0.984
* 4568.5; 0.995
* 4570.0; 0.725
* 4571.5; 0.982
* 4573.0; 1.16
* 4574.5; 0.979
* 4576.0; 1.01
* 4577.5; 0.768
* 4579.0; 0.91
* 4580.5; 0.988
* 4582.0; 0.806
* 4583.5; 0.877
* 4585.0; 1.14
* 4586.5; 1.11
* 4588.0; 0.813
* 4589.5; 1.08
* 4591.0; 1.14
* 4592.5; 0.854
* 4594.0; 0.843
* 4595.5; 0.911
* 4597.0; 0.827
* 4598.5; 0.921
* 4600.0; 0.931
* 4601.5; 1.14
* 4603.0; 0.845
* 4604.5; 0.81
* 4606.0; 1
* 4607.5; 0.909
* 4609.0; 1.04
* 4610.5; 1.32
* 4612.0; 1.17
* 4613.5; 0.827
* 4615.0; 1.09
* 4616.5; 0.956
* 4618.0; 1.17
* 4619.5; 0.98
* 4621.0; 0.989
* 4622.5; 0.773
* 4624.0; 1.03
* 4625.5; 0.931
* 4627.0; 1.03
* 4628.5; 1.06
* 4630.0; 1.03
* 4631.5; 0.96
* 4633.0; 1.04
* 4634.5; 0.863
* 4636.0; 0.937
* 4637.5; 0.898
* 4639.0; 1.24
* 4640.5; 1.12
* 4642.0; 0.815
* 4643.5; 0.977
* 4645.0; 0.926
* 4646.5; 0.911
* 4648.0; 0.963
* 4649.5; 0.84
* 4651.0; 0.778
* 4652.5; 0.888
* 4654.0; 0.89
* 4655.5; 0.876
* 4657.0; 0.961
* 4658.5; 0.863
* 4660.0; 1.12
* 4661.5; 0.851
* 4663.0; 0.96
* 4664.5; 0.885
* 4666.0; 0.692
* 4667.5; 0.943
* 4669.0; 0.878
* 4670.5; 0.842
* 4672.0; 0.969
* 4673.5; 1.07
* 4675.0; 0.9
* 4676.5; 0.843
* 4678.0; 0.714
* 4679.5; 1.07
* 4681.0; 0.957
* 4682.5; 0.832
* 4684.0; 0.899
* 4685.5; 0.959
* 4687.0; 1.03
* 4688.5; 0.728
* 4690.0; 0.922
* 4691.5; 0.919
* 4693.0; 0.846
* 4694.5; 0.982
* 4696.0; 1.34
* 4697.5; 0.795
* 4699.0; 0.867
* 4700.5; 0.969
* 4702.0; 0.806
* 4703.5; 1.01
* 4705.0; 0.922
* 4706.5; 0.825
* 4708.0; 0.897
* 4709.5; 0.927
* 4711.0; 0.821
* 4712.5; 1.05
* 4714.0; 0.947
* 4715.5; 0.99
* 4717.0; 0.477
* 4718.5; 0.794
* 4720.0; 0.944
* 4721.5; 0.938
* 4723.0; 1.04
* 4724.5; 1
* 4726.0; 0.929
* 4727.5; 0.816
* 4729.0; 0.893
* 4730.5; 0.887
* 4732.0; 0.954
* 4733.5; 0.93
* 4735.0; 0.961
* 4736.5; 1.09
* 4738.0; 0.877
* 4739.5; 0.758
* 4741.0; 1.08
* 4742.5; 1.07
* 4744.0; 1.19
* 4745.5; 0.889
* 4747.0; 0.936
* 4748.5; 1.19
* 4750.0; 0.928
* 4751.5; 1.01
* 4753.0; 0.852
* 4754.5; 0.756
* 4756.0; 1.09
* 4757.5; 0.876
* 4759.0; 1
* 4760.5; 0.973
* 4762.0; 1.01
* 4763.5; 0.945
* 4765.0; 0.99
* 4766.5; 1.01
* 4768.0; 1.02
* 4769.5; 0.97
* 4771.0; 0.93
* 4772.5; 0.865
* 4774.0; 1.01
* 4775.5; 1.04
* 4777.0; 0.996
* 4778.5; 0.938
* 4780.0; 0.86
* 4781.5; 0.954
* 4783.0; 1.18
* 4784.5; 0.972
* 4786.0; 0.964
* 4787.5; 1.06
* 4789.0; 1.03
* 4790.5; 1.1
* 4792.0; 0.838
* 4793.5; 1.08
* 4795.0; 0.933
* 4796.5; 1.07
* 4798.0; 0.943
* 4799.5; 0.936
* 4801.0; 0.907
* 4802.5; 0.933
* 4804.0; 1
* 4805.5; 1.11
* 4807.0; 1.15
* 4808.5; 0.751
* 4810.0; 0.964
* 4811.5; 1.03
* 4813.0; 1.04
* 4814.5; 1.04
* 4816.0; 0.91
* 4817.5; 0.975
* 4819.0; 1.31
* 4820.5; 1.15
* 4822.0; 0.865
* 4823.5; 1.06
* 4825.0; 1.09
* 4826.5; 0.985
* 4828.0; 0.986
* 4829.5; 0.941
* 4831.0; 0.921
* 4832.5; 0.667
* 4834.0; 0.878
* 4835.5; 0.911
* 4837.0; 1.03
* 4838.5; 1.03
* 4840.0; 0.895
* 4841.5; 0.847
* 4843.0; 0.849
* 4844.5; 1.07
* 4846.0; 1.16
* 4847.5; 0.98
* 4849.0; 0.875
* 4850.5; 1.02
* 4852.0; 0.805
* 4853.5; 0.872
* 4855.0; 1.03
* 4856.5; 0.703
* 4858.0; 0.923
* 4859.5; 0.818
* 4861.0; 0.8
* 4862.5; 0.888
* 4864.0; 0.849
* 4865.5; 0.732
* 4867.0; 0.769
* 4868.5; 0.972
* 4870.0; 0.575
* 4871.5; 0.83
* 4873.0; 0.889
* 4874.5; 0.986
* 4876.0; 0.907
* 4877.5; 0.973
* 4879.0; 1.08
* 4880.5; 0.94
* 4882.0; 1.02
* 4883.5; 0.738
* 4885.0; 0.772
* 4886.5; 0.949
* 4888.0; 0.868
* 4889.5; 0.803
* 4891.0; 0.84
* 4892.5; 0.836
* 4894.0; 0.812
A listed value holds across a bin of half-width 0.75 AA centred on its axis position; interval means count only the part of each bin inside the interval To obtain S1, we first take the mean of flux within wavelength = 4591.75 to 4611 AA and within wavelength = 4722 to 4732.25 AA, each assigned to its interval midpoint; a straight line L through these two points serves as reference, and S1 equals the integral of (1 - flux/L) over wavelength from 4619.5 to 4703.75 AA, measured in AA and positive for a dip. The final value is 0.6 AA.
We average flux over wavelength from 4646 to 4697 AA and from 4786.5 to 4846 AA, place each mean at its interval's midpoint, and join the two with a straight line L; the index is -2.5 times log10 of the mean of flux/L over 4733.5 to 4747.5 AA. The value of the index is -0.04 mag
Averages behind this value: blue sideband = 0.915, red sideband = 0.984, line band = 0.981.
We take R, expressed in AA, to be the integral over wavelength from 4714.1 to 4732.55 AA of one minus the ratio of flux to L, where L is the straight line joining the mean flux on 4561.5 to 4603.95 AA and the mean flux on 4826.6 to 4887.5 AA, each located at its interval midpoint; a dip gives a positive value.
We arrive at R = 0.8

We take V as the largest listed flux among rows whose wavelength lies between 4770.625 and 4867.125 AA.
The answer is 1.31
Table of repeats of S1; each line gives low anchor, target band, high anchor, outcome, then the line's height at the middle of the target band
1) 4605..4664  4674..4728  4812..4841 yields 3.7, 0.976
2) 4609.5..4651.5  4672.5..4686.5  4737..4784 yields 0.9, 0.983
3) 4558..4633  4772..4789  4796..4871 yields -0.7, 0.949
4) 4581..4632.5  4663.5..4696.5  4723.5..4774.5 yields 1.8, 0.971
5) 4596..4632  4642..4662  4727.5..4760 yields 1.5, 0.98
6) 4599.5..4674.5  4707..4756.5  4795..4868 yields 0.9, 0.954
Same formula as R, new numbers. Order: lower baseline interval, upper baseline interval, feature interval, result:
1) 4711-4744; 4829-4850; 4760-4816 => -3.33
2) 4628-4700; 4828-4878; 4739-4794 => -4.48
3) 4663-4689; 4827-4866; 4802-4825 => -3.03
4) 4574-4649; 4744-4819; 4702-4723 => 1.91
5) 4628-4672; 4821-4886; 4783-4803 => -1.67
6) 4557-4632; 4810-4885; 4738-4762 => -0.56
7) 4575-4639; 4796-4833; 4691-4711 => 1.10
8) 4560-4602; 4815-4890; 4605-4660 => -0.84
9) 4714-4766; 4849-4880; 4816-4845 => -2.52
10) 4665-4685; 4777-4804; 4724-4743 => -0.01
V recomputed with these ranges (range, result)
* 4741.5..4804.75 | 1.19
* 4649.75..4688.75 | 1.12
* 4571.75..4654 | 1.32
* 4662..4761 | 1.34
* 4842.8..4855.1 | 1.16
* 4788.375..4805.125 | 1.1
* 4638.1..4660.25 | 1.24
